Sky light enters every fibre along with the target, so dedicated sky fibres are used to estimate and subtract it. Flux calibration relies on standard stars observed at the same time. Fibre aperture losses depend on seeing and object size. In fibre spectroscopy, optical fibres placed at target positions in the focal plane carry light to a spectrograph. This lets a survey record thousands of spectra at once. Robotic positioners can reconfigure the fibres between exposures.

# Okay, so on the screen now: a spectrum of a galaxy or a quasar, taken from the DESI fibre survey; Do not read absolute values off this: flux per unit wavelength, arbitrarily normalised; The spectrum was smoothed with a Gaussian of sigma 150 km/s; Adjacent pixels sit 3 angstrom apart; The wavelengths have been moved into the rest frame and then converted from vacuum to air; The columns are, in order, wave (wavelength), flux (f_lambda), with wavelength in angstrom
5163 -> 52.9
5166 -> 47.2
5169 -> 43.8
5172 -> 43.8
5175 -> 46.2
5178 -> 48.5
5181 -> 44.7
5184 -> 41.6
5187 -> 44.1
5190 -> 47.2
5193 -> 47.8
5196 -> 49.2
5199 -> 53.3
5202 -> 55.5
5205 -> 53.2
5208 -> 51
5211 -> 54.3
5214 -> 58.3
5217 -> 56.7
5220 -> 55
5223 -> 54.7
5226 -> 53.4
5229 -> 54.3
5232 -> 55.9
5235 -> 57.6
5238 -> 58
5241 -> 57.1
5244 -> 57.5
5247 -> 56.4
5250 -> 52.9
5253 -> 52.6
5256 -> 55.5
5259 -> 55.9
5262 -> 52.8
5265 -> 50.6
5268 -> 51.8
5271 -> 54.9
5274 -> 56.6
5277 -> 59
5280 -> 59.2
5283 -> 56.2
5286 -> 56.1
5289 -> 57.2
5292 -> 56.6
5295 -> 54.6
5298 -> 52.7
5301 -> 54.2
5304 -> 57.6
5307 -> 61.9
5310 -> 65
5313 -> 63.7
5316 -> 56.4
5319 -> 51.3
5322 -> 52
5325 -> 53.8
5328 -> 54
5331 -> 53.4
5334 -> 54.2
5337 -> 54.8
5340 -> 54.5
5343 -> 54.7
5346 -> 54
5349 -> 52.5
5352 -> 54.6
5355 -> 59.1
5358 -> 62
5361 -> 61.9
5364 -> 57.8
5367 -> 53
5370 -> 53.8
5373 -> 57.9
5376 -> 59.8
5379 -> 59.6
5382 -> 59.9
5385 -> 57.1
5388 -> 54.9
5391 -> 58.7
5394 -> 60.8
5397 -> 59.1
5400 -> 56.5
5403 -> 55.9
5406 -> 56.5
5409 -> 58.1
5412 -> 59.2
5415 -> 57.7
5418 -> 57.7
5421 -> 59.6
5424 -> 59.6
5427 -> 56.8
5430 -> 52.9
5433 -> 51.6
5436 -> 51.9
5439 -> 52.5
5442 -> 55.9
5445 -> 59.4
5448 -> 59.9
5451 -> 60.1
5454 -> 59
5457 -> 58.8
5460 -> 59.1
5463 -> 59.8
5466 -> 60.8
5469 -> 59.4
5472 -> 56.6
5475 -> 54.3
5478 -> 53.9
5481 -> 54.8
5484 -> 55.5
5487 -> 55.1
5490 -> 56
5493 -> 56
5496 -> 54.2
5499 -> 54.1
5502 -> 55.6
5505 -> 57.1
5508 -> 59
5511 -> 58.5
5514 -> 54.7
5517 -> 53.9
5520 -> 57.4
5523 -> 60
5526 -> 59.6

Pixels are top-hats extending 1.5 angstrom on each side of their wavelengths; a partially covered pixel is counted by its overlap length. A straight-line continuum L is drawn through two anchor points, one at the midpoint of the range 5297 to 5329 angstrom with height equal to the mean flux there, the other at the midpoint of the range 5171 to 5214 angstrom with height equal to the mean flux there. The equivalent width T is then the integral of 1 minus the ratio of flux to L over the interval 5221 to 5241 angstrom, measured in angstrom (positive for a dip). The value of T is -1.66 angstrom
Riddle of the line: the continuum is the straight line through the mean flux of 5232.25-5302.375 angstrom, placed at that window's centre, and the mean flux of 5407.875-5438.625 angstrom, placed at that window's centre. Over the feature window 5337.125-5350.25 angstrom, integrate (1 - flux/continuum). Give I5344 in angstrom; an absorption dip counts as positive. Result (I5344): 0.4 angstrom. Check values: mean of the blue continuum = 55.5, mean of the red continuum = 56.3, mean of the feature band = 54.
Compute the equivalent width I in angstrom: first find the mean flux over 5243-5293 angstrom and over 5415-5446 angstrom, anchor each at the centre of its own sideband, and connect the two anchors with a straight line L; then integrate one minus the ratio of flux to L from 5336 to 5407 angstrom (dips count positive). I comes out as -1.8 angstrom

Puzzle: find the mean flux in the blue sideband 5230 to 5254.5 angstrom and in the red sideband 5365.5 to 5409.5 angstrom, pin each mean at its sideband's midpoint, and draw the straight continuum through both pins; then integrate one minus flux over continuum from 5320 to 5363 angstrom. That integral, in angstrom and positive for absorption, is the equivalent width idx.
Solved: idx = 1.2 angstrom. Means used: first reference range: 56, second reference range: 57.4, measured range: 55.4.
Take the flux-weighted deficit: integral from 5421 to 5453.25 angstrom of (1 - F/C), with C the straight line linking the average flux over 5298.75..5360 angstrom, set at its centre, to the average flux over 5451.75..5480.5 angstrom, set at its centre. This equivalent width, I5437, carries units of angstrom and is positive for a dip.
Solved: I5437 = 0.70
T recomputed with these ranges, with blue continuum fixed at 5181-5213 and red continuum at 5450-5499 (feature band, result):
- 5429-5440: 0.73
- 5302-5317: -2.35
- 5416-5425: -0.54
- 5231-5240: -1.17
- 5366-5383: -0.96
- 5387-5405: -0.92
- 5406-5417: -0.55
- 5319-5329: 0.01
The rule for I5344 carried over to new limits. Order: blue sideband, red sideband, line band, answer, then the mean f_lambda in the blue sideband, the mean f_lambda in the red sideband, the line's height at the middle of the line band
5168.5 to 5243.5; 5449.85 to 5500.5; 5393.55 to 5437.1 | -0.9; 51.6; 56.9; 55.7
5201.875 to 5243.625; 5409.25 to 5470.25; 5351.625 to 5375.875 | -0.4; 55.4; 57.6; 56.8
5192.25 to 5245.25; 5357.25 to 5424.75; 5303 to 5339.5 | 0.2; 54.7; 58.1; 56.7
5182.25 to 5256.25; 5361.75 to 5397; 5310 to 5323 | -0.3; 53.3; 57.7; 56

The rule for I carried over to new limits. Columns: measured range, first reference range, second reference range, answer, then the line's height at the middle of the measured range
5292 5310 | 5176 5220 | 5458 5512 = -1.5 angstrom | 52.7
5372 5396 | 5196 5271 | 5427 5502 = -1.2 angstrom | 55.7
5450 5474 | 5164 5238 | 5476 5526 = -1.6 angstrom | 55.4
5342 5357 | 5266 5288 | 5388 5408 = 0.5 angstrom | 57.1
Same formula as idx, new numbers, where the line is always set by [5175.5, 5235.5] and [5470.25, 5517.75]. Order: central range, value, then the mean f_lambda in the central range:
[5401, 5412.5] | -0.6 angstrom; 57.2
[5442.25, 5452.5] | -0.8 angstrom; 59.3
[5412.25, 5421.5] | -0.6 angstrom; 58.3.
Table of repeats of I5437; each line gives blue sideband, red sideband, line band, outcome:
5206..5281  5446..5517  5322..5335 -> 0.52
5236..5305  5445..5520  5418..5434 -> 0.05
